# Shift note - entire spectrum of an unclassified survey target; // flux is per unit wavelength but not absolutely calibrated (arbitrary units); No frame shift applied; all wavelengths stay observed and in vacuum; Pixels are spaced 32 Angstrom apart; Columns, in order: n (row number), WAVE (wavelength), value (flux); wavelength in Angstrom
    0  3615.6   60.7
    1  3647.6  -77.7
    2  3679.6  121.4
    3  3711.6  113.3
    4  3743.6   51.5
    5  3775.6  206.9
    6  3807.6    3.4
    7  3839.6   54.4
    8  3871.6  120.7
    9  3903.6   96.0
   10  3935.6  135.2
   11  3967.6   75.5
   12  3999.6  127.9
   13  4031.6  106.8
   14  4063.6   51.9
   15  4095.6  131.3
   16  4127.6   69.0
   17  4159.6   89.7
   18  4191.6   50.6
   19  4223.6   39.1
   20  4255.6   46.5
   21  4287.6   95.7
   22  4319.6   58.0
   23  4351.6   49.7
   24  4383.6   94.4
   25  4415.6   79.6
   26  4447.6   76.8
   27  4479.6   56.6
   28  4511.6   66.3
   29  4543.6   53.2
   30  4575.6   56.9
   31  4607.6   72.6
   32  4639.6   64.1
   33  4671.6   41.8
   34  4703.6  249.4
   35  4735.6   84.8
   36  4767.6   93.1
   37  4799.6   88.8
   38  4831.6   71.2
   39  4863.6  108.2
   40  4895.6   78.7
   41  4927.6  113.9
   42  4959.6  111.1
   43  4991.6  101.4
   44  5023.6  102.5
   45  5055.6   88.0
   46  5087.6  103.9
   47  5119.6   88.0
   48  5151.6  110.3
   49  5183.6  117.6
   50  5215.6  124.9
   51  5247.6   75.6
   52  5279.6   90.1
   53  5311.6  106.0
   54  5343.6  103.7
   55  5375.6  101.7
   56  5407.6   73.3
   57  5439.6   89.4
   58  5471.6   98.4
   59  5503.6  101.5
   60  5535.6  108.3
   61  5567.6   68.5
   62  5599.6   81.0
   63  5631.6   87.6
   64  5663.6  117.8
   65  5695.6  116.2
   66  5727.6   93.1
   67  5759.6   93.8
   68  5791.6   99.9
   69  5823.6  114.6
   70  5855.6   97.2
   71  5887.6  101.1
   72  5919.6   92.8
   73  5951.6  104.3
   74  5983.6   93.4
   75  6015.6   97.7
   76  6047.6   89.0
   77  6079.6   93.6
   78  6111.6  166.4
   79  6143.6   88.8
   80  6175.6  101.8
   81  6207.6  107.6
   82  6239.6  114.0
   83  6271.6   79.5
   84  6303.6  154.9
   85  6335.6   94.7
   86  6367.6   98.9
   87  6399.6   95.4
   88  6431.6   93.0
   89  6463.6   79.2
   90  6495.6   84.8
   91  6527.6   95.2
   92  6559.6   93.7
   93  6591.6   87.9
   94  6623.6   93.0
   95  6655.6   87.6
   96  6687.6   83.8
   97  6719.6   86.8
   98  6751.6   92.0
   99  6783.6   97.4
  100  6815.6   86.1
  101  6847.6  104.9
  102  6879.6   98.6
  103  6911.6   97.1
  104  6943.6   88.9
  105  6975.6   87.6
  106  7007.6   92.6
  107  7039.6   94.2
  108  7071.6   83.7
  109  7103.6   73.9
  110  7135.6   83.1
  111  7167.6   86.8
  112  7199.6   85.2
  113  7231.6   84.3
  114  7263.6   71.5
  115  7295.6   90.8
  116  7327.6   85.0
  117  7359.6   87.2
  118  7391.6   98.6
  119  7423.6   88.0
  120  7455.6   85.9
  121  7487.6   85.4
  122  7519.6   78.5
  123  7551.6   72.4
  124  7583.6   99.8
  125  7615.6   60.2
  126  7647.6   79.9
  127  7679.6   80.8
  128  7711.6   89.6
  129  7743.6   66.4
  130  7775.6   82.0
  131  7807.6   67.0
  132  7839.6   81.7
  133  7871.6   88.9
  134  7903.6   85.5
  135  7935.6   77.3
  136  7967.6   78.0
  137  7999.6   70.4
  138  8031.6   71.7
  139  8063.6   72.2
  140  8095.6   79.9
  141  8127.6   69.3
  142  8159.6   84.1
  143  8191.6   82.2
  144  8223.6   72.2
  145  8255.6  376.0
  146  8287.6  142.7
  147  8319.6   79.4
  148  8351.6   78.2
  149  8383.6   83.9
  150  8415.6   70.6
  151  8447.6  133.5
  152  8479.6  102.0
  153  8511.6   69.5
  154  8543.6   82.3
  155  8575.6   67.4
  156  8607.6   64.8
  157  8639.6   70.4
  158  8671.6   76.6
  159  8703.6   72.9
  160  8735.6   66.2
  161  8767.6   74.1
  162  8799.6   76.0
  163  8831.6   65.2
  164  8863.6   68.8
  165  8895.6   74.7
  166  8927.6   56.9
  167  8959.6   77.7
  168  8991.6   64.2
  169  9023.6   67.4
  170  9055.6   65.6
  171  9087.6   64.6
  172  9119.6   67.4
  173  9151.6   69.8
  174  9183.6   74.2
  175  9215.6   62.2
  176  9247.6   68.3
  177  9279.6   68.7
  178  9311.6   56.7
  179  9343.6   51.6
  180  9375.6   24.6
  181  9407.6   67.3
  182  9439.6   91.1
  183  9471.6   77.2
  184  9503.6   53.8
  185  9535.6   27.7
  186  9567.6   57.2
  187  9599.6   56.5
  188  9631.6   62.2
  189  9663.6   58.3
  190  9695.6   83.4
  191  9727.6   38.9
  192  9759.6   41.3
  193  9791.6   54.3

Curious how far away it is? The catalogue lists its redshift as 0.26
